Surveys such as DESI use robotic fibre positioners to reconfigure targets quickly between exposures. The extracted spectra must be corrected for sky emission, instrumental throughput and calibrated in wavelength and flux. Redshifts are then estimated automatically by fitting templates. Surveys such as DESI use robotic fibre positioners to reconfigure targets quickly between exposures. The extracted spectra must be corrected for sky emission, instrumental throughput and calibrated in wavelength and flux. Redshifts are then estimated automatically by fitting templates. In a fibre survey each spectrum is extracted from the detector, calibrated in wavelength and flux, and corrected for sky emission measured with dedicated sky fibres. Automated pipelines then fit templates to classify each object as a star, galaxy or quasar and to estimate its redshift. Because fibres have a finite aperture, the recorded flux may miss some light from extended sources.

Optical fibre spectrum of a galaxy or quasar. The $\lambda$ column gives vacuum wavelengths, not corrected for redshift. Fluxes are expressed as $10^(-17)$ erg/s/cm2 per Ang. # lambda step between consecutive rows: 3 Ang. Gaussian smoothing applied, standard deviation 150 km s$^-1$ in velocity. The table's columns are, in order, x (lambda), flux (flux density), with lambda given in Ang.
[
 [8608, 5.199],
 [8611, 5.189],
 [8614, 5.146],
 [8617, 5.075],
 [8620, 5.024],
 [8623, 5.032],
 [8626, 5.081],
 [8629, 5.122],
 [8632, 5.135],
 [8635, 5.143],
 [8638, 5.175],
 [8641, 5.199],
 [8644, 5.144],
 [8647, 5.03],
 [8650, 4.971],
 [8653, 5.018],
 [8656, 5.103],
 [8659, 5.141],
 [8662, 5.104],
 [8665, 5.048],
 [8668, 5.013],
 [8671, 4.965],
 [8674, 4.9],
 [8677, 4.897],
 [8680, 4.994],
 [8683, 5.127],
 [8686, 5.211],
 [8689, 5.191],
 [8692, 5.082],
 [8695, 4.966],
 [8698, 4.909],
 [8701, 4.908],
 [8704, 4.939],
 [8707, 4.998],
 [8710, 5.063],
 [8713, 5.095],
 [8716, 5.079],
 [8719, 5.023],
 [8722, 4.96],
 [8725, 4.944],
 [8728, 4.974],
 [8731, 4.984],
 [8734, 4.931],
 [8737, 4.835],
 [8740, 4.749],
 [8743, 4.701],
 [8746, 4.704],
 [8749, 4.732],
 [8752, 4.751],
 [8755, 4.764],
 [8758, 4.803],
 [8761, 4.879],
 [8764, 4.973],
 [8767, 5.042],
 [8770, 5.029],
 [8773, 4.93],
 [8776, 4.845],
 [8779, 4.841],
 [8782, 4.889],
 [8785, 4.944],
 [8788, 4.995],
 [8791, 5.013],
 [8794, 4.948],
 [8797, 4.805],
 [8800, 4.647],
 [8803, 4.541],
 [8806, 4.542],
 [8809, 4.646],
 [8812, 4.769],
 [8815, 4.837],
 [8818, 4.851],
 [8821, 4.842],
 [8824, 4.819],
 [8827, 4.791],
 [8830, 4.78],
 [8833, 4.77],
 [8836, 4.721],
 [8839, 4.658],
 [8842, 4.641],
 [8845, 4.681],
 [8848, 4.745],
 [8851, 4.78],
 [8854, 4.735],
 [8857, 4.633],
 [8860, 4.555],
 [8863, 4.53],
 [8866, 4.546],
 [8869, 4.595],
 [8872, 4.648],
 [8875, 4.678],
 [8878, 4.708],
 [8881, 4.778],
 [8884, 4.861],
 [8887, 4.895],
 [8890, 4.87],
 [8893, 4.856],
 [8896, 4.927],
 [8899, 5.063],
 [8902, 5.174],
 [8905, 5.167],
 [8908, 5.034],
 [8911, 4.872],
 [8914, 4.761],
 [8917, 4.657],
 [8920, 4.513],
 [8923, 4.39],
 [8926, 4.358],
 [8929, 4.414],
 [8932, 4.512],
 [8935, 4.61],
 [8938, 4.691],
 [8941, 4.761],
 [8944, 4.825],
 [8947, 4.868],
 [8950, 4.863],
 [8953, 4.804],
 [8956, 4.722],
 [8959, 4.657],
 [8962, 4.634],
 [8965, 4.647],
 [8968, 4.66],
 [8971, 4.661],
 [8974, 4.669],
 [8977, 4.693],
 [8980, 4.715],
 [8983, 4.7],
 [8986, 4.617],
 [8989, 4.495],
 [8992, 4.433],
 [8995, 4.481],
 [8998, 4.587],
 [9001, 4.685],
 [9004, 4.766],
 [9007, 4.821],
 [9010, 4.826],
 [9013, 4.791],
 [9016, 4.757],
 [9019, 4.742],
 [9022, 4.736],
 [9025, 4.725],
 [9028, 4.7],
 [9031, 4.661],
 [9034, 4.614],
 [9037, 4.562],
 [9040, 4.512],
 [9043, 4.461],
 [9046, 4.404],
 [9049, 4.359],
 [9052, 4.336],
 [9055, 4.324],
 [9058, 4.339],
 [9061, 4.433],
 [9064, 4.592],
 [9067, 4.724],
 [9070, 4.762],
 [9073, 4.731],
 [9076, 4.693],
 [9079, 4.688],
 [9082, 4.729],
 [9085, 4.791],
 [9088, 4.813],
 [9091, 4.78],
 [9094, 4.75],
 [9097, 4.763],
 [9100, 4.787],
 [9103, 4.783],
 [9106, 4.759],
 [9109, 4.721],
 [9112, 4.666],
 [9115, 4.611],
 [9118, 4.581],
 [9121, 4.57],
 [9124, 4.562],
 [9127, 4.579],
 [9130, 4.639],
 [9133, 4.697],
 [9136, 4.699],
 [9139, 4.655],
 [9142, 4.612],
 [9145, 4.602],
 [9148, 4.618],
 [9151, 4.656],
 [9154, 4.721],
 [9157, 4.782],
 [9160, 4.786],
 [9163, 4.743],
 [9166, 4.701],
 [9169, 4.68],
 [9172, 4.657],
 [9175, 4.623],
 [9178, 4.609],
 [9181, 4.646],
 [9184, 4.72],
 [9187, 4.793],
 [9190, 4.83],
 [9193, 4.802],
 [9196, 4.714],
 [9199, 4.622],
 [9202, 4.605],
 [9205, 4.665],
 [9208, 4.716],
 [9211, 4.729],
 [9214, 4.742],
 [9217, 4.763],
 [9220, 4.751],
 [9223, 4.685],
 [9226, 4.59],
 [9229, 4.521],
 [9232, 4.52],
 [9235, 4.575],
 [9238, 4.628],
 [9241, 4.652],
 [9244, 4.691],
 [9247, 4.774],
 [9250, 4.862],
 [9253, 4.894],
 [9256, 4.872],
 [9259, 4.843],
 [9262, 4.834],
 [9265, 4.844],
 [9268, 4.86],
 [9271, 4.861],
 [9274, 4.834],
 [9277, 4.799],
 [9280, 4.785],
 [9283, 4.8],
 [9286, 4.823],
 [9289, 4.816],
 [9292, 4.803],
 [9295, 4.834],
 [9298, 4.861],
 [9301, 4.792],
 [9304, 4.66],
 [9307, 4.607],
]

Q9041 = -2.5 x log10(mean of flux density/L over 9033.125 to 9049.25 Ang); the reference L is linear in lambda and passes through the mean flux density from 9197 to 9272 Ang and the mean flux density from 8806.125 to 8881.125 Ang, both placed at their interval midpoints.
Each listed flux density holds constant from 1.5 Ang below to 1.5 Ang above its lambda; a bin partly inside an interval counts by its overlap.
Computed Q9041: 0.05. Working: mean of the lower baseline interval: 4.71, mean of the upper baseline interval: 4.72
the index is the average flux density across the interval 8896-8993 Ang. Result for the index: 4.71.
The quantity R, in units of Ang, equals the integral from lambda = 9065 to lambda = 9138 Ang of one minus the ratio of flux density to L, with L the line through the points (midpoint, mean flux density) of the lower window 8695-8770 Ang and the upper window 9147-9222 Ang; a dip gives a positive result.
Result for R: 0.7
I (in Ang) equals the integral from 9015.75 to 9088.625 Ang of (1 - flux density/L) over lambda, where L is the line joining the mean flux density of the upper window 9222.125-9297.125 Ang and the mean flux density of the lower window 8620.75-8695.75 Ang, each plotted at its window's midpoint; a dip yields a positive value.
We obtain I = 3.98 Ang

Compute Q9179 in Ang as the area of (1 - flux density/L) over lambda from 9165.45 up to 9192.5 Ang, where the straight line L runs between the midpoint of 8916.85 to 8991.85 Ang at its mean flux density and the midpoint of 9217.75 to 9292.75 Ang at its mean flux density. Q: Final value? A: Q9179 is 0.16 Ang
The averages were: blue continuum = 4.64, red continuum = 4.76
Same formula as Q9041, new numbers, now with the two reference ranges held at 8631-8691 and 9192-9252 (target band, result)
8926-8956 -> 0.04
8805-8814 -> 0.07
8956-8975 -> 0.05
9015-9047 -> 0.04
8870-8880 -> 0.06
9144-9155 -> 0.02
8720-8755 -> 0.04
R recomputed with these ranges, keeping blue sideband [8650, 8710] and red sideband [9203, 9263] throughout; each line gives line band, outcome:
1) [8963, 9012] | 2.0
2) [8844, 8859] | 0.7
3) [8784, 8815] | 1.1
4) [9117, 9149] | 1.0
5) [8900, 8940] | 1.5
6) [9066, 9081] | 0.3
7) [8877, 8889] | 0.2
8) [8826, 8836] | 0.3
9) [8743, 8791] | 1.0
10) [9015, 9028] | 0.3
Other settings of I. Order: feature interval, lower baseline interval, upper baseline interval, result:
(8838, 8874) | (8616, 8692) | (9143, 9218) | 2.1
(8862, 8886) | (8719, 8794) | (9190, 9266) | 0.8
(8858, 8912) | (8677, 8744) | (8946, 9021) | -0.2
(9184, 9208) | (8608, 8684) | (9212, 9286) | 0.3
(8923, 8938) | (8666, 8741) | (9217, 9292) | 1.2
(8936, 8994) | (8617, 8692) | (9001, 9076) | 0.2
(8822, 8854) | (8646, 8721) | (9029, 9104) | 0.8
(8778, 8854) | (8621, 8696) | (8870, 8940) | 1.4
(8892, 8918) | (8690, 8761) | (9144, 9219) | -0.7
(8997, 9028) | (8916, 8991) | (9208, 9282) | -0.5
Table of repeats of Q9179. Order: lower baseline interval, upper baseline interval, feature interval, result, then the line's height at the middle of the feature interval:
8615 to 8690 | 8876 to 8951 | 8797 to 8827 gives 0.99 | 4.89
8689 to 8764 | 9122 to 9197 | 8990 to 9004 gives 0.59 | 4.77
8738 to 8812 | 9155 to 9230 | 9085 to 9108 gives -0.23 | 4.73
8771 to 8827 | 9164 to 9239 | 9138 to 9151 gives 0.20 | 4.7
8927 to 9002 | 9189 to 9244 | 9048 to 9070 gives 0.91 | 4.66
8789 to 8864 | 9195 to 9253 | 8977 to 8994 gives 0.41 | 4.71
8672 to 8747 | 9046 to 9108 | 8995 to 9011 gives -0.01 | 4.71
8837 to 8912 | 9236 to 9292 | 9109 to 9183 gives 2.17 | 4.8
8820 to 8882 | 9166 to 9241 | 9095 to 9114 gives -0.25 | 4.68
